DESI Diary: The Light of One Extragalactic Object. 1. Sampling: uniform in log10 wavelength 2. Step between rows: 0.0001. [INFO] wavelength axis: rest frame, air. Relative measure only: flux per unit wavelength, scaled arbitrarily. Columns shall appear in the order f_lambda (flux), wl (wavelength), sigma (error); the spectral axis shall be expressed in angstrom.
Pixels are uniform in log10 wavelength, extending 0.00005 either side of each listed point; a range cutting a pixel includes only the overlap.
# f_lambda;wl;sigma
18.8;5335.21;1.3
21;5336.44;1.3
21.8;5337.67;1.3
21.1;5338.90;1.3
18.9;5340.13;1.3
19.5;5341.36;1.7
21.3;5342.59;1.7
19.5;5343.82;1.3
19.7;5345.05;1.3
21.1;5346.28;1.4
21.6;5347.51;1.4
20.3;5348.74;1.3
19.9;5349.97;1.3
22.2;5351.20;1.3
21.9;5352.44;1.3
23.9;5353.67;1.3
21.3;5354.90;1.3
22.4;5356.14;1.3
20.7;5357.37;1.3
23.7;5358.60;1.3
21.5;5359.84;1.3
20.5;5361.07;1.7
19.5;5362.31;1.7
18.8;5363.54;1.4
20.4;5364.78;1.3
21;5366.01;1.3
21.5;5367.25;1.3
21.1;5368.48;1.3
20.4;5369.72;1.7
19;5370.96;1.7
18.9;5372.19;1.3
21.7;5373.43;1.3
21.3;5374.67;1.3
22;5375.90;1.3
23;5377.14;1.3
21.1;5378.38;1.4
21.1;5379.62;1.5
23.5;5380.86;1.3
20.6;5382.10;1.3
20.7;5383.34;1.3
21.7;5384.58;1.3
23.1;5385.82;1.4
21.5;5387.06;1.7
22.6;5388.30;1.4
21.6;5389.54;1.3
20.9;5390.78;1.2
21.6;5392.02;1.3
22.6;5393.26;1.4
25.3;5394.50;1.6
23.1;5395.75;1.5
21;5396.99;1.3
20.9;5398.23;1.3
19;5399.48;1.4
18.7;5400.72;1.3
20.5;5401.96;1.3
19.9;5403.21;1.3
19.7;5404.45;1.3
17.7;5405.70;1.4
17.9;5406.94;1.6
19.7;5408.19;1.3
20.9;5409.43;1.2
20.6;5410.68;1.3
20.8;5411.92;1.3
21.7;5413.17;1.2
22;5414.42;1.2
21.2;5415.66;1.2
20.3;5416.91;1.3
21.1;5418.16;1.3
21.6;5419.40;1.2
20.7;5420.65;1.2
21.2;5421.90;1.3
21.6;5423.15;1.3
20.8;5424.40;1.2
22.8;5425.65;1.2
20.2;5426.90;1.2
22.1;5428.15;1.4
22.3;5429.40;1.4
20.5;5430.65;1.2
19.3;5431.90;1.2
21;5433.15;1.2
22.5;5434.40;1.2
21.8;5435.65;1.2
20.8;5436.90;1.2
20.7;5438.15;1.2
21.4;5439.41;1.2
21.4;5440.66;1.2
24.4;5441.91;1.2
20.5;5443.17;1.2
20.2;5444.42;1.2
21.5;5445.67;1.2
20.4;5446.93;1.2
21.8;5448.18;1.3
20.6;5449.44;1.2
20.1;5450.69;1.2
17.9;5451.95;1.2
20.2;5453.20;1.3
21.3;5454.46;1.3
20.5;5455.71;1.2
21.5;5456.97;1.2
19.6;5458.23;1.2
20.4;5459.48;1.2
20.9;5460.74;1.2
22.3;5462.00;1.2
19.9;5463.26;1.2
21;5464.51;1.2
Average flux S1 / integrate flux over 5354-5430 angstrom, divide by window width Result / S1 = 21.1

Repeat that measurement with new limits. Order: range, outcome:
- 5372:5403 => 21.5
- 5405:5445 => 21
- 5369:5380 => 20.9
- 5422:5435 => 21.3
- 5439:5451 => 21.3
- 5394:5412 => 20.3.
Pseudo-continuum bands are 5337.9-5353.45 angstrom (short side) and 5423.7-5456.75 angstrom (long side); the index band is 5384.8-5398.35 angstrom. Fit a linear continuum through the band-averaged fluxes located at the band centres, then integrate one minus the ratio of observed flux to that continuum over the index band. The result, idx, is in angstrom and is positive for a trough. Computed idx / -0.9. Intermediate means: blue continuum 20.7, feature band 22.2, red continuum 21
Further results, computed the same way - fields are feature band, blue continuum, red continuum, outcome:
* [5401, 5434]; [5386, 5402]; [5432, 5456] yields 0.93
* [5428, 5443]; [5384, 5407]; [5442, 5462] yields -0.50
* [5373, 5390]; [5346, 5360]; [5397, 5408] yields -1.21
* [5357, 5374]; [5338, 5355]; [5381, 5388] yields 0.54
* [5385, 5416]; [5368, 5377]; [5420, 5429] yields 0.13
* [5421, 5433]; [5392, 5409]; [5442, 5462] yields -0.35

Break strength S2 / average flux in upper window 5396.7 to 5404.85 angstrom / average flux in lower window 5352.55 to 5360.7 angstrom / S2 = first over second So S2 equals 0.90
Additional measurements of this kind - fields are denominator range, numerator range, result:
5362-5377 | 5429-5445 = 1.03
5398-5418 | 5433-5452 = 1.05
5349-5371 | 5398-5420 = 0.96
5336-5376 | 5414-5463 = 1.01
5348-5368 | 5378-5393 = 1.02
